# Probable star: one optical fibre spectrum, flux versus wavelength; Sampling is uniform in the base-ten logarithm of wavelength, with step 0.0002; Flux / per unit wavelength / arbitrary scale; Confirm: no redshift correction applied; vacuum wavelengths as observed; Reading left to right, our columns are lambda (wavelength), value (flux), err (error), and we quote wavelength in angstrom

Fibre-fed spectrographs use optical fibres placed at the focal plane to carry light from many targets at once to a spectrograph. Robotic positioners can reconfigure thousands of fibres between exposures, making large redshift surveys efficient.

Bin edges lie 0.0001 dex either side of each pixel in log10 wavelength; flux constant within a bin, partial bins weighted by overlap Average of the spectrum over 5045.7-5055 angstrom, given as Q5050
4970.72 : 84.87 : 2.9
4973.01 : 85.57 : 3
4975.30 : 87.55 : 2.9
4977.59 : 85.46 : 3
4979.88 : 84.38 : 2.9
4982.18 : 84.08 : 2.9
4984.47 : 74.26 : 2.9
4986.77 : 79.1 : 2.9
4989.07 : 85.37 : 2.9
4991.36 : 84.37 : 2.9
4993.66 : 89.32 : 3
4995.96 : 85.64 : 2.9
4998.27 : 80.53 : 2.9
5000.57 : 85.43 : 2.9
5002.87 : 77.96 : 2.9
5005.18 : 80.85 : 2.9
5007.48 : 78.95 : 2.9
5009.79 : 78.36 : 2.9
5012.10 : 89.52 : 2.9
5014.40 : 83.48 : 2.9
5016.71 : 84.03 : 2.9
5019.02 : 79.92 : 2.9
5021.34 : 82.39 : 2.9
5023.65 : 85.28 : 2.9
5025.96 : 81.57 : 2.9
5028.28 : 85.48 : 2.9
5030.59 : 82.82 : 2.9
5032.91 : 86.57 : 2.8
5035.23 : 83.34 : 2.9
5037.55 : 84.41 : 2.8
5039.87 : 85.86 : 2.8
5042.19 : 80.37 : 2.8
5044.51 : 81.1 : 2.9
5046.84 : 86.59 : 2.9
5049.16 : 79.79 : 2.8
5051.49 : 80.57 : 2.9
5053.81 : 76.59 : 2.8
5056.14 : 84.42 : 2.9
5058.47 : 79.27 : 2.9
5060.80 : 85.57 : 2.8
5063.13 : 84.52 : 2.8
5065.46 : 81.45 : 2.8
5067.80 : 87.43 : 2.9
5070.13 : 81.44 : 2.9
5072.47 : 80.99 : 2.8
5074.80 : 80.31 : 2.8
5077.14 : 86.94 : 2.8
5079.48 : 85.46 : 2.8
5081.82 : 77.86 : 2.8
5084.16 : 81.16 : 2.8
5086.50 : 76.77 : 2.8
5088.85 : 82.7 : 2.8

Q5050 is 80.9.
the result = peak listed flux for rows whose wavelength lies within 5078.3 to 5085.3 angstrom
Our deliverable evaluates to 85.46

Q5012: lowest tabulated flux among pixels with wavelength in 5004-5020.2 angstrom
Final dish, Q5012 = 78.36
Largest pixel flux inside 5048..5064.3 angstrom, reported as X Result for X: 85.57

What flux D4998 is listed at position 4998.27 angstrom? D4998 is 80.53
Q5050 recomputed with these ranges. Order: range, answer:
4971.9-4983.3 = 85.4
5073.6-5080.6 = 84.2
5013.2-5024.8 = 83.1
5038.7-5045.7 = 82.4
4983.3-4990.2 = 79.6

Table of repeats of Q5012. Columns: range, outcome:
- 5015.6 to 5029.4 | 79.92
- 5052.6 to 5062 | 76.59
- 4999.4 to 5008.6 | 77.96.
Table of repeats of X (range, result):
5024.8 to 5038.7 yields 86.57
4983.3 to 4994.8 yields 89.32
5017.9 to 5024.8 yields 85.28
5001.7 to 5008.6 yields 80.85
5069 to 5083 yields 86.94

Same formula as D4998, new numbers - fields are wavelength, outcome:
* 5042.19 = 80.37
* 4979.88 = 84.38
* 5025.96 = 81.57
